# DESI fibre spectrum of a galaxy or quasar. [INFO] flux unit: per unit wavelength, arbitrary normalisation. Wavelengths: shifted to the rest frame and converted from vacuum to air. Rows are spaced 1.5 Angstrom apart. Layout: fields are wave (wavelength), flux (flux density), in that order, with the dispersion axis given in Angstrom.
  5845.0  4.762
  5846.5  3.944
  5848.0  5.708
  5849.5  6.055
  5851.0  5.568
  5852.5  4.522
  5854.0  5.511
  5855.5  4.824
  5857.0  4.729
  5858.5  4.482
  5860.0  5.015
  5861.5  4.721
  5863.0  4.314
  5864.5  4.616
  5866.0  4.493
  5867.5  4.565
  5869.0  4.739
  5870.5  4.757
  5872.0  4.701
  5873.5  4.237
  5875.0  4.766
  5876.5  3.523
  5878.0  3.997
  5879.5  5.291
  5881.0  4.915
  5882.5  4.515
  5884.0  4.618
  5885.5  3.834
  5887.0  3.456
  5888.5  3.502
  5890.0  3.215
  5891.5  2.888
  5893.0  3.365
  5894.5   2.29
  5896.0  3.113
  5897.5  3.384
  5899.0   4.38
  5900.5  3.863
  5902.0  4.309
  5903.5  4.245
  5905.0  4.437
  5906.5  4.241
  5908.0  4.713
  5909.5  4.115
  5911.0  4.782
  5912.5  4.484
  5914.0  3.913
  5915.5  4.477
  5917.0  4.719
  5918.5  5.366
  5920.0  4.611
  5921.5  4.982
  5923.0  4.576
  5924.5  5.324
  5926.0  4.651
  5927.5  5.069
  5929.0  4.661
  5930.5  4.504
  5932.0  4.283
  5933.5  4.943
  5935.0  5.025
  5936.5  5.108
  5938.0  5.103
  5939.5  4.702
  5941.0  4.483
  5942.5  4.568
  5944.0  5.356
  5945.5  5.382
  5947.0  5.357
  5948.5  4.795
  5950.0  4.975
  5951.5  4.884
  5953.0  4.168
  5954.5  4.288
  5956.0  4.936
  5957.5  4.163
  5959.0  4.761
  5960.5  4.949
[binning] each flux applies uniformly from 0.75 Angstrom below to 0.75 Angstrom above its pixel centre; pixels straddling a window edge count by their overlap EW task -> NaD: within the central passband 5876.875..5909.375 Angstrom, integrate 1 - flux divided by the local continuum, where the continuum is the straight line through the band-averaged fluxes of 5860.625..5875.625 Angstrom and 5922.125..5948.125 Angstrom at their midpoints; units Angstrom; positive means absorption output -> 5.3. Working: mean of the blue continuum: 4.59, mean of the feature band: 3.93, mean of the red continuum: 4.89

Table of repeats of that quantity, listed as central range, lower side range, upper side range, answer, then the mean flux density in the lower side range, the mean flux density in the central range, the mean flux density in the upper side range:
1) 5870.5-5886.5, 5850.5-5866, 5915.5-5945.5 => 1.2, 4.8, 4.44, 4.85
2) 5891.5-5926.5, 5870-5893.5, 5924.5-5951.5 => 2.0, 4.1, 4.24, 4.89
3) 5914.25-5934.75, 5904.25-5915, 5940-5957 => -1.0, 4.39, 4.77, 4.82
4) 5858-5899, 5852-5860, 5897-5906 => 3.5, 4.84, 4.13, 4.13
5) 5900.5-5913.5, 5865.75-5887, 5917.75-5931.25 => 0.9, 4.46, 4.37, 4.86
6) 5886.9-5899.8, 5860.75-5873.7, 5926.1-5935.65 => 3.8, 4.59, 3.28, 4.74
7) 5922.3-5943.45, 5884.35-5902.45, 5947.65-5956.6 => -2.5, 3.48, 4.79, 4.68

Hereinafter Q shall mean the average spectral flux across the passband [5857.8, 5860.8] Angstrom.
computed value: 4.75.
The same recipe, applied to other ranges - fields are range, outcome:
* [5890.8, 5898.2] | 3.01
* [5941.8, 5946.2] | 5.1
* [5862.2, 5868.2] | 4.5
